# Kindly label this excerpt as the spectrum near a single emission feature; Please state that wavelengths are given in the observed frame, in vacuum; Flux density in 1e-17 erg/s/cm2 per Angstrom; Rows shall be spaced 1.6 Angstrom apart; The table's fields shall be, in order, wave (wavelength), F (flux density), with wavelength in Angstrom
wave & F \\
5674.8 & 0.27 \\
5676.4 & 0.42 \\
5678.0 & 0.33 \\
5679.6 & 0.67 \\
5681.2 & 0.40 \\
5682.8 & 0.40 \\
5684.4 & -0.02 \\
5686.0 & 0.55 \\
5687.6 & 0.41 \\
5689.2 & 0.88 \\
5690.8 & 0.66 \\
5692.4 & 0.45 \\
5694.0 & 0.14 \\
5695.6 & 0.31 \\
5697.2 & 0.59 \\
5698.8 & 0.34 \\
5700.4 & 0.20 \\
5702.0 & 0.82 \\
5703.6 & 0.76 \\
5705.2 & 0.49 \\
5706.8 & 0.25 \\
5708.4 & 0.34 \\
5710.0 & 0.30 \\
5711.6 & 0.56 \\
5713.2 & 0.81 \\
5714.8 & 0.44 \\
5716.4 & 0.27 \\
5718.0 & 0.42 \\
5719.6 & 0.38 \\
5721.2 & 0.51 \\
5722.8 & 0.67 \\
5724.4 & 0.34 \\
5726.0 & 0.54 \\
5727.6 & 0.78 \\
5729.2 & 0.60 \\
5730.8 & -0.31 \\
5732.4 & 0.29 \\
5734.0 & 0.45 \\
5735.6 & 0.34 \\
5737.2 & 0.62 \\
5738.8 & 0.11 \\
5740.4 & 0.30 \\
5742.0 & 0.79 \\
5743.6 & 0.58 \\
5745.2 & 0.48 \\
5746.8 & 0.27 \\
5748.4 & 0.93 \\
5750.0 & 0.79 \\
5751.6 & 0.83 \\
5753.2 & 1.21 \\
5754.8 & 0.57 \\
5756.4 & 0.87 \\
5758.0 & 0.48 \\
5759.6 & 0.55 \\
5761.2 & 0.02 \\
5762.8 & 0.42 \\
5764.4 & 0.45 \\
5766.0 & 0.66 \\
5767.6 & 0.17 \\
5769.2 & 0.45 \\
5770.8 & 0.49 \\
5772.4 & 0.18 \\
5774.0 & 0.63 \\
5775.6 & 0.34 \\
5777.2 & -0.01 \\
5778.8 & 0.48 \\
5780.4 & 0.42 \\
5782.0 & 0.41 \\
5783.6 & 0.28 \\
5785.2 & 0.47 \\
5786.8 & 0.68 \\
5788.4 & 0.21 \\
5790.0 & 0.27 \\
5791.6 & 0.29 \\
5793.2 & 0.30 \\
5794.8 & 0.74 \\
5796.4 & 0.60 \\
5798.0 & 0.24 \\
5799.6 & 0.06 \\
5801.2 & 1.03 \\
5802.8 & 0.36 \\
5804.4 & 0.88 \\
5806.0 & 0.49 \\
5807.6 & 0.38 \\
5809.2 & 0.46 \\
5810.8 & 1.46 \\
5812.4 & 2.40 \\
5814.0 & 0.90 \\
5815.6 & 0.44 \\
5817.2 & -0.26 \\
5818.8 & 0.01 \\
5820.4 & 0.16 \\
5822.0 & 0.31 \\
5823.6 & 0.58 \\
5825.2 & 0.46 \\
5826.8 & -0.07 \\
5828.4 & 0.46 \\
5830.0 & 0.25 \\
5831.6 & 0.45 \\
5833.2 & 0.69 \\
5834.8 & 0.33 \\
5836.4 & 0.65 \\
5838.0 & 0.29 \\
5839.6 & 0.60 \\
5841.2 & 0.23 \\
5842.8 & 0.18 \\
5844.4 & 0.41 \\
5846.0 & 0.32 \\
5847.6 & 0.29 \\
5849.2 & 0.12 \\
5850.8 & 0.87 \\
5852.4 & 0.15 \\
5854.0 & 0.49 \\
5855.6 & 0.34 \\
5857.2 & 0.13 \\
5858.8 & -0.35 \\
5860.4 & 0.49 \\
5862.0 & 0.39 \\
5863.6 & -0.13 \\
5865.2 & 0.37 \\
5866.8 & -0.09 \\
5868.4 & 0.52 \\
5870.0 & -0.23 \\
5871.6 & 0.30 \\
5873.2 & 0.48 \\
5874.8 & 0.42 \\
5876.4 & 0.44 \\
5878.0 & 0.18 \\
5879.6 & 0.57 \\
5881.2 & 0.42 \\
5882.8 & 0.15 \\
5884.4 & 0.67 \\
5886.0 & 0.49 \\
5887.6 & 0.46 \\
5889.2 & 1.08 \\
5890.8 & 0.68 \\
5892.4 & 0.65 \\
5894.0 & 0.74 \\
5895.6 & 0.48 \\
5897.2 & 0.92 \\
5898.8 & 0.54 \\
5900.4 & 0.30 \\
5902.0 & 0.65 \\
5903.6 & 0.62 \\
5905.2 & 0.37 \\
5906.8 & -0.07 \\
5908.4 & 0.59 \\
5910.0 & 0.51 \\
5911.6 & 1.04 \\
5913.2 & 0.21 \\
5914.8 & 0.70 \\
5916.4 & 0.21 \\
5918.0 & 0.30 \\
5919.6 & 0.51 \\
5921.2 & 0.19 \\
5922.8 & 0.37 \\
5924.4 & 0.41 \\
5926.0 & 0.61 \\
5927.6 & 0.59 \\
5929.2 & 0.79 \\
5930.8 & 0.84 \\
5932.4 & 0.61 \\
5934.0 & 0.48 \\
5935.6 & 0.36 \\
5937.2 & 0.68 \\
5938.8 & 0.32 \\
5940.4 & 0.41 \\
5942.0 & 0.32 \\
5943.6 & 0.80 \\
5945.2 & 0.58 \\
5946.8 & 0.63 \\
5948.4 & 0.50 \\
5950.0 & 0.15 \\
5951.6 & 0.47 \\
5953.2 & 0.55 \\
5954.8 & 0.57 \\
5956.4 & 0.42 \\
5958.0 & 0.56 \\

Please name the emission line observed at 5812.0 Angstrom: H-beta 4861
